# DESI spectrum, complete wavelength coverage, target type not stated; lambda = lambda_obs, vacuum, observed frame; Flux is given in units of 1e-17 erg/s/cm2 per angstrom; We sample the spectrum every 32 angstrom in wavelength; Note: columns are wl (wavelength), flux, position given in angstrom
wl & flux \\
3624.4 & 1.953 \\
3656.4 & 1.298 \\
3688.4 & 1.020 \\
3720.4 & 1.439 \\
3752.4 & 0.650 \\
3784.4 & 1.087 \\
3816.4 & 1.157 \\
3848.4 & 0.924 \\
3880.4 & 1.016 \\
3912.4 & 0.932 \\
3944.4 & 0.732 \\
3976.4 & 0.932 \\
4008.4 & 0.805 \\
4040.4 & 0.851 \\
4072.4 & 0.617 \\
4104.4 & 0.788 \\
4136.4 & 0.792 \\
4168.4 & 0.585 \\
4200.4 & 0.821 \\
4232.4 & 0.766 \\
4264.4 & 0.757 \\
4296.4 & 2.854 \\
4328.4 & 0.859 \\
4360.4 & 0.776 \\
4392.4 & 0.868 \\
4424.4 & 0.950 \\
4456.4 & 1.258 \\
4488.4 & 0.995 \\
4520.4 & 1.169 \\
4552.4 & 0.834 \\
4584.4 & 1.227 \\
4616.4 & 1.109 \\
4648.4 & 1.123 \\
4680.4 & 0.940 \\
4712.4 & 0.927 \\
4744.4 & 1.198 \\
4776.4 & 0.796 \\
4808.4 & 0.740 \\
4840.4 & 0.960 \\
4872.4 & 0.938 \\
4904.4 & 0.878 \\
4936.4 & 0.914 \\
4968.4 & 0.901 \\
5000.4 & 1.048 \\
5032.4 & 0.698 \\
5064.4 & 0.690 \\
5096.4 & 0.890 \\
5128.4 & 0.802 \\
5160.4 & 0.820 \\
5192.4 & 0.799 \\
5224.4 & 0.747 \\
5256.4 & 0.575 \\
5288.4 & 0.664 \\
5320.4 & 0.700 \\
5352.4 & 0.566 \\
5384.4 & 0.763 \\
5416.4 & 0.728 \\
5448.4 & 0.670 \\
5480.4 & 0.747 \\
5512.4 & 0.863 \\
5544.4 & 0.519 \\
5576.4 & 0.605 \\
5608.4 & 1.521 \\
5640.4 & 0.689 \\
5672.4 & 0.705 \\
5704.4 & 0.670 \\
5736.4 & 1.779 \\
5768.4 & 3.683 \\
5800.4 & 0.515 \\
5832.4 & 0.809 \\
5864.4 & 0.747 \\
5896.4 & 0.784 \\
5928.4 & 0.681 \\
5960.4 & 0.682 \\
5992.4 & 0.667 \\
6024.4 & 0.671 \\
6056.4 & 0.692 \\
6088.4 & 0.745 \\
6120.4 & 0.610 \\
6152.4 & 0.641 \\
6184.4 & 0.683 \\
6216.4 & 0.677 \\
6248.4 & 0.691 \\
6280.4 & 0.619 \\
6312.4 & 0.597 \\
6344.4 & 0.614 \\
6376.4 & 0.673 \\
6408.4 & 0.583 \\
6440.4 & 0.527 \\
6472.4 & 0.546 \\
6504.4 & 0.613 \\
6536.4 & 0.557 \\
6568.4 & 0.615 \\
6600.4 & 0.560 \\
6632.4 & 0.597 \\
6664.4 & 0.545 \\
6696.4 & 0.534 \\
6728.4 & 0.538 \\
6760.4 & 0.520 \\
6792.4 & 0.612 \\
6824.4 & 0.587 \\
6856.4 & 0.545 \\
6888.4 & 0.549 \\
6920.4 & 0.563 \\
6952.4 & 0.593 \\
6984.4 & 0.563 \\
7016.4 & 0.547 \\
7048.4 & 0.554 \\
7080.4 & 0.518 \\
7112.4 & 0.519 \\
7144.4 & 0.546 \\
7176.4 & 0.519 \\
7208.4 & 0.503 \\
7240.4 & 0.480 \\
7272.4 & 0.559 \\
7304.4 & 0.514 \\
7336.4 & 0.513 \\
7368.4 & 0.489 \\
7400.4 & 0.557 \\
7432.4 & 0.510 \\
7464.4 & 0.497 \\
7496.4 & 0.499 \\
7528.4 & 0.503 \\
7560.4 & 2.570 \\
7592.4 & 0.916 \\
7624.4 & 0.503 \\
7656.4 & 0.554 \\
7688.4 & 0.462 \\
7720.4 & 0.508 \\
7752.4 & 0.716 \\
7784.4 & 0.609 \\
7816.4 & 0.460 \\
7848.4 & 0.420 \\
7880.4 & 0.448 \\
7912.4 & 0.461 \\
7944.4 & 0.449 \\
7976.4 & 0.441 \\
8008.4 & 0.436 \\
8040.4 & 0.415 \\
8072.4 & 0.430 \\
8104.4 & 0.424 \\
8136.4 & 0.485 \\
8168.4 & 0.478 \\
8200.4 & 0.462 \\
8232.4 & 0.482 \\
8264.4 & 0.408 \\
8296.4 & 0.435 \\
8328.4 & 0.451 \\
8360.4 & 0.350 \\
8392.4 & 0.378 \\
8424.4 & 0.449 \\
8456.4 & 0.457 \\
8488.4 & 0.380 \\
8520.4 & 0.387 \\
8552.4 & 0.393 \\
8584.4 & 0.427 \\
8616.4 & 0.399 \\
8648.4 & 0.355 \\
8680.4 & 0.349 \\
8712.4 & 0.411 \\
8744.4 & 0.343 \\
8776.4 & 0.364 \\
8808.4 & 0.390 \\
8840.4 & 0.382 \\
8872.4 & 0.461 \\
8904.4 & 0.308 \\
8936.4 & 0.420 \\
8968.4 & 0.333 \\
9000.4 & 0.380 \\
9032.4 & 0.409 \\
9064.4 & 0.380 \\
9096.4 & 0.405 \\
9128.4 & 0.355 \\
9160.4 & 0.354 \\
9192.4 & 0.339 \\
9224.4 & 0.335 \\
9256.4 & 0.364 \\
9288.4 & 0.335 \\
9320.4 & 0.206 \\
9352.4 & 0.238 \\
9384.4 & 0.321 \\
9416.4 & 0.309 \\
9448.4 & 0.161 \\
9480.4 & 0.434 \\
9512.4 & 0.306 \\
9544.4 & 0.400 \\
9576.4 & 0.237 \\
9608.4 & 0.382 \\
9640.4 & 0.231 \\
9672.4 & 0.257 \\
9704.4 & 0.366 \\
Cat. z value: 0.154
